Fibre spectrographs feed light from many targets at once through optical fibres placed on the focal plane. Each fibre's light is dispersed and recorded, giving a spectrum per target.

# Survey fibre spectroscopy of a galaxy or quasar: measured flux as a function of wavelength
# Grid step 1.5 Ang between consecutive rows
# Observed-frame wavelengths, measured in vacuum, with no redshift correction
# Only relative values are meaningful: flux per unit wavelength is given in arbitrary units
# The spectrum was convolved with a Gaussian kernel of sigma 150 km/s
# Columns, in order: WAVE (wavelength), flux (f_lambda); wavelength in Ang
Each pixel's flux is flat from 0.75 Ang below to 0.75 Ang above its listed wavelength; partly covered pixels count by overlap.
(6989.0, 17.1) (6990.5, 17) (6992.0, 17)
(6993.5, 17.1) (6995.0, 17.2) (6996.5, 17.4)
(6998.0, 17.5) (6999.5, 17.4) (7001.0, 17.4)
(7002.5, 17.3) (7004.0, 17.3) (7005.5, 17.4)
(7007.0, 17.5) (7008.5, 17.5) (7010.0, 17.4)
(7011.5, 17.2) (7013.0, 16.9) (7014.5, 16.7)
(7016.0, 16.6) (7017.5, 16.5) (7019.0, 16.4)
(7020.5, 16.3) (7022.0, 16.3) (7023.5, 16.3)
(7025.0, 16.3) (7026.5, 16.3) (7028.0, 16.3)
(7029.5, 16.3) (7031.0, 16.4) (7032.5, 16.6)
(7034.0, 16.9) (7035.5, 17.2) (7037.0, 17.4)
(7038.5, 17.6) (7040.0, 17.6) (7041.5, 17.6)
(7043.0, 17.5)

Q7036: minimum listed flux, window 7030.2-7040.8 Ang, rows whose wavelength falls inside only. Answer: 16.4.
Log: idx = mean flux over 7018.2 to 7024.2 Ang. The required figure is 16.3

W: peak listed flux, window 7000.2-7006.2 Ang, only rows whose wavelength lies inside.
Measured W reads 17.4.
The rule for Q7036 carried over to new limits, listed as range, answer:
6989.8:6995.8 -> 17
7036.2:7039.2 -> 17.4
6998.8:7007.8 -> 17.3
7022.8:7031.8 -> 16.3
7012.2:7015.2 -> 16.7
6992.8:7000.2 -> 17.1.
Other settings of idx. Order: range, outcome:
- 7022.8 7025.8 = 16.3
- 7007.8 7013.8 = 17.2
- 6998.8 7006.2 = 17.4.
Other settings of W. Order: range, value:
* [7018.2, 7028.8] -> 16.4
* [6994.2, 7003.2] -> 17.5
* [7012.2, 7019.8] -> 16.9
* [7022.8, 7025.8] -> 16.3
